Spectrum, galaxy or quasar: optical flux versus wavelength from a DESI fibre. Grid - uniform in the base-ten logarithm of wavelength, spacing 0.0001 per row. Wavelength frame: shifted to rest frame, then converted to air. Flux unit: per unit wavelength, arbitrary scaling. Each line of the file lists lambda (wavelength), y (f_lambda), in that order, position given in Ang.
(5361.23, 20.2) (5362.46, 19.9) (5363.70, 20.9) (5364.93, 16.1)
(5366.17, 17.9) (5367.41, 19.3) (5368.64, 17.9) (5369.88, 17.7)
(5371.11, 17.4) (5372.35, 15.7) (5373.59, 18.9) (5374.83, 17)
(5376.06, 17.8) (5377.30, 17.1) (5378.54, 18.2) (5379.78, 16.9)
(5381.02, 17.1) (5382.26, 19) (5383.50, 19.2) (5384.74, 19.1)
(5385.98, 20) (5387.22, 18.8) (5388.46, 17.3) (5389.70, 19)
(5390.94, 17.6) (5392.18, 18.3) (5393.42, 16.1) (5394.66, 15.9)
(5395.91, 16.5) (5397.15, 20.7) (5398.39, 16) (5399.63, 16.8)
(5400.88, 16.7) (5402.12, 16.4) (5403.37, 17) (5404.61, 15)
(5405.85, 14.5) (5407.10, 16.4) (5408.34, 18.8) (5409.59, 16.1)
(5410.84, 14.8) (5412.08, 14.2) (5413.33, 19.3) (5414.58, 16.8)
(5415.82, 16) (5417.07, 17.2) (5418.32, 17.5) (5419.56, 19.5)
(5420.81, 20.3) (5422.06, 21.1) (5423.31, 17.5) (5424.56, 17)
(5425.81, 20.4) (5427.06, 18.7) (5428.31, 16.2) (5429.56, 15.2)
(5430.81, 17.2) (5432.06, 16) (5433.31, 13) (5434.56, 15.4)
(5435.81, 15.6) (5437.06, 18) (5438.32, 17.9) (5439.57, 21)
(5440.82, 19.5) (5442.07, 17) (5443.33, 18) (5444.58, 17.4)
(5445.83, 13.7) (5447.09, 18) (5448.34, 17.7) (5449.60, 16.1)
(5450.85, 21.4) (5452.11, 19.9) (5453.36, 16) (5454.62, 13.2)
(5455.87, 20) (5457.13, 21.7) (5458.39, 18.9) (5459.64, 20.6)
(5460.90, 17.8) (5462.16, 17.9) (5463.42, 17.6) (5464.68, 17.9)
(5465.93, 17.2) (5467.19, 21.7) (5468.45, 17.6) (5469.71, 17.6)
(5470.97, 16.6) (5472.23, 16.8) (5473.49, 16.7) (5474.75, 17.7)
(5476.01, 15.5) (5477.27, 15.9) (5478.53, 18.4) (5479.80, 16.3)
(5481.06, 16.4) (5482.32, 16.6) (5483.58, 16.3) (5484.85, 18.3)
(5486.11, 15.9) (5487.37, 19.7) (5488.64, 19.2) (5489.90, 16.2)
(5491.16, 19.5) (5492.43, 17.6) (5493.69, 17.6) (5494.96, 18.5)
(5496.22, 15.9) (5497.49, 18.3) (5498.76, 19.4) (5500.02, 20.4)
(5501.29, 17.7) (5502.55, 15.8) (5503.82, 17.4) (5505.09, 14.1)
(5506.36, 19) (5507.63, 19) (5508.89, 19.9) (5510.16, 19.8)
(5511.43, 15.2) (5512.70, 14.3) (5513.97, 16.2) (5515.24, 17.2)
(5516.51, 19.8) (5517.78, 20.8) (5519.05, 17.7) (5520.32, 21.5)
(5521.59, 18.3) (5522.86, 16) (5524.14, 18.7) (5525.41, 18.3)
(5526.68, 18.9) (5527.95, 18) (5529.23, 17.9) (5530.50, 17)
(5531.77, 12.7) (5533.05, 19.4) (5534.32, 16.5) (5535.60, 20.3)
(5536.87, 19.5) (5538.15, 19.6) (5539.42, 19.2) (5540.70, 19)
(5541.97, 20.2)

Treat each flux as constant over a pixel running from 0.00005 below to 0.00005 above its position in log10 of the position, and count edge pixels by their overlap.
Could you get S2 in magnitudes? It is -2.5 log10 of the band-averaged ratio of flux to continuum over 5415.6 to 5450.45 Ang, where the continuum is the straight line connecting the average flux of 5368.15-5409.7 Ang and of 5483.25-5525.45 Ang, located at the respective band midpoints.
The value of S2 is 0.010 mag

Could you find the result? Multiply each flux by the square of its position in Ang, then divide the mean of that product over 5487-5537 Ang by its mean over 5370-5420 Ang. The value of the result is 1.08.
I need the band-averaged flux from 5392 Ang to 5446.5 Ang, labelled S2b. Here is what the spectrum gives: 17.1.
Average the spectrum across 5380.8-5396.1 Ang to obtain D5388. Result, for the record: 18.1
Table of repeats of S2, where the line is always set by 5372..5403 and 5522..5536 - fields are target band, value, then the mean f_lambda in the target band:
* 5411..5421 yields 0.019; 17.4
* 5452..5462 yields -0.047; 18.4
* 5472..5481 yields 0.056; 16.7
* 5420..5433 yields -0.012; 17.9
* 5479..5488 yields 0.032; 17.1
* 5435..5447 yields 0.006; 17.5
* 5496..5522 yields -0.026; 18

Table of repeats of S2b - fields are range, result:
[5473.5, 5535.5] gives 17.7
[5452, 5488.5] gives 17.7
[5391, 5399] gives 17.3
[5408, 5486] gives 17.5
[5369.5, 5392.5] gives 18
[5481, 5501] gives 17.9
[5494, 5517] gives 17.6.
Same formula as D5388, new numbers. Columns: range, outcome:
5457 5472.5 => 18.4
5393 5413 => 16.4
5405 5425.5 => 17.3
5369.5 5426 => 17.5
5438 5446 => 18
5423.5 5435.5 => 16.6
